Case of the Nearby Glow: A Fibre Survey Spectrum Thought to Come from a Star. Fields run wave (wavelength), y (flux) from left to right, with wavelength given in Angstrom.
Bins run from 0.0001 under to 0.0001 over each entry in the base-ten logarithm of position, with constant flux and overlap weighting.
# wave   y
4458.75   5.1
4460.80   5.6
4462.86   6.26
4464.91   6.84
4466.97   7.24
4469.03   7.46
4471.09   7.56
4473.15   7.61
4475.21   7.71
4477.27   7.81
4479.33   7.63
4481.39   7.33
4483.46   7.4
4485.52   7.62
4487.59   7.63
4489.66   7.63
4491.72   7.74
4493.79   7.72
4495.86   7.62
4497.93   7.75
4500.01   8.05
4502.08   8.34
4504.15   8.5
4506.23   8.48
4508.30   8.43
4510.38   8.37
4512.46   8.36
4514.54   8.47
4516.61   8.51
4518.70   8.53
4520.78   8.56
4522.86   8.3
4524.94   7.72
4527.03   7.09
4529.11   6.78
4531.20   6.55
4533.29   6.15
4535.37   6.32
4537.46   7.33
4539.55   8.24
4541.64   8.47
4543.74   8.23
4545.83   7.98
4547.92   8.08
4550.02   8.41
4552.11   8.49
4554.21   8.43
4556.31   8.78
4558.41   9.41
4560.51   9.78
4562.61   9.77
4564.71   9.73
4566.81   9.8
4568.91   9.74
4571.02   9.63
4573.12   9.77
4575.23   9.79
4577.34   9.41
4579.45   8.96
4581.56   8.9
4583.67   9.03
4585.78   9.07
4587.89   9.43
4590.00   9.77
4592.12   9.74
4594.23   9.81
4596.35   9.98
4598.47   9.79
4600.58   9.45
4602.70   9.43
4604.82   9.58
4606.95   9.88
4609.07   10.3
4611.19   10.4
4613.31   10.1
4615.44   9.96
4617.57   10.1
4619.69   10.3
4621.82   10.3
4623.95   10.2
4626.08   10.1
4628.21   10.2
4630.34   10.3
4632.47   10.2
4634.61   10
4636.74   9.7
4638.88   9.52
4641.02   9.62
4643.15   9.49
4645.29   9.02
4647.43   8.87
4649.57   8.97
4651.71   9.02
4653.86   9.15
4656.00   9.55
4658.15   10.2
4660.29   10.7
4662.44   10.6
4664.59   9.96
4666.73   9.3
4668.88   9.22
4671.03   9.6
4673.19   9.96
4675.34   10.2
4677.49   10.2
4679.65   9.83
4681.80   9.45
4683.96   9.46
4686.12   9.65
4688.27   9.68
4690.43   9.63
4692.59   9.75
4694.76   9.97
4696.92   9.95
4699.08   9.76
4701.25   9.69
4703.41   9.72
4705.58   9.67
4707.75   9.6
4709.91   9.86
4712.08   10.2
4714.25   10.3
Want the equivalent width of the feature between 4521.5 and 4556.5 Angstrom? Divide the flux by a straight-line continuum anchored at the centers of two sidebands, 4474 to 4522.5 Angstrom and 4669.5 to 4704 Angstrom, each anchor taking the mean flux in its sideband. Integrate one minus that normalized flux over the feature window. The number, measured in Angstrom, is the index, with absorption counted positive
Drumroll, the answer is 2.9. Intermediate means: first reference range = 8.01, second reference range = 9.77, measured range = 7.71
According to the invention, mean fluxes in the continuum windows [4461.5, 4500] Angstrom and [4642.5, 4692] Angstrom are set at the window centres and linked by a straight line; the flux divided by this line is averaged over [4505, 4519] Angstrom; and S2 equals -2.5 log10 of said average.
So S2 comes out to -0.08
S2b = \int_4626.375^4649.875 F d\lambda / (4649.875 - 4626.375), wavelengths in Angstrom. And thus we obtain 9.66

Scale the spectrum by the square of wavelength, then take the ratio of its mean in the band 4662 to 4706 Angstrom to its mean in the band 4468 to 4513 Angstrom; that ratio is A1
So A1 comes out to 1.35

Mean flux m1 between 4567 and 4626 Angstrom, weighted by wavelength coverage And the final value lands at 9.74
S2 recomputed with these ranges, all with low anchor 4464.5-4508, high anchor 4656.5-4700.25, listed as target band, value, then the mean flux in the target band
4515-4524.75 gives -0.042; 8.41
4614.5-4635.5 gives -0.102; 10.2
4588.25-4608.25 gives -0.087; 9.71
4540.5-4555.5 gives 0.013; 8.3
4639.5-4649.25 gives 0.026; 9.24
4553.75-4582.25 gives -0.099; 9.45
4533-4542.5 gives 0.127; 7.38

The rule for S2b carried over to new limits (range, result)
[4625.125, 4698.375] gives 9.74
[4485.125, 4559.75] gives 7.98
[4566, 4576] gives 9.74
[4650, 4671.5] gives 9.71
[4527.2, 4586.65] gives 8.59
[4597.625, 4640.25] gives 9.99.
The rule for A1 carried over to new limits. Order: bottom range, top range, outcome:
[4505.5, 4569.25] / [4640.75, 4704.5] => 1.24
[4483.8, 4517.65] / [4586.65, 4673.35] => 1.29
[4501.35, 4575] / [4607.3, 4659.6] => 1.22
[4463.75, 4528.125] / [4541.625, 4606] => 1.22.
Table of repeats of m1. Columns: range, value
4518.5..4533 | 7.52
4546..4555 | 8.32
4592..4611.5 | 9.82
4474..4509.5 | 7.85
